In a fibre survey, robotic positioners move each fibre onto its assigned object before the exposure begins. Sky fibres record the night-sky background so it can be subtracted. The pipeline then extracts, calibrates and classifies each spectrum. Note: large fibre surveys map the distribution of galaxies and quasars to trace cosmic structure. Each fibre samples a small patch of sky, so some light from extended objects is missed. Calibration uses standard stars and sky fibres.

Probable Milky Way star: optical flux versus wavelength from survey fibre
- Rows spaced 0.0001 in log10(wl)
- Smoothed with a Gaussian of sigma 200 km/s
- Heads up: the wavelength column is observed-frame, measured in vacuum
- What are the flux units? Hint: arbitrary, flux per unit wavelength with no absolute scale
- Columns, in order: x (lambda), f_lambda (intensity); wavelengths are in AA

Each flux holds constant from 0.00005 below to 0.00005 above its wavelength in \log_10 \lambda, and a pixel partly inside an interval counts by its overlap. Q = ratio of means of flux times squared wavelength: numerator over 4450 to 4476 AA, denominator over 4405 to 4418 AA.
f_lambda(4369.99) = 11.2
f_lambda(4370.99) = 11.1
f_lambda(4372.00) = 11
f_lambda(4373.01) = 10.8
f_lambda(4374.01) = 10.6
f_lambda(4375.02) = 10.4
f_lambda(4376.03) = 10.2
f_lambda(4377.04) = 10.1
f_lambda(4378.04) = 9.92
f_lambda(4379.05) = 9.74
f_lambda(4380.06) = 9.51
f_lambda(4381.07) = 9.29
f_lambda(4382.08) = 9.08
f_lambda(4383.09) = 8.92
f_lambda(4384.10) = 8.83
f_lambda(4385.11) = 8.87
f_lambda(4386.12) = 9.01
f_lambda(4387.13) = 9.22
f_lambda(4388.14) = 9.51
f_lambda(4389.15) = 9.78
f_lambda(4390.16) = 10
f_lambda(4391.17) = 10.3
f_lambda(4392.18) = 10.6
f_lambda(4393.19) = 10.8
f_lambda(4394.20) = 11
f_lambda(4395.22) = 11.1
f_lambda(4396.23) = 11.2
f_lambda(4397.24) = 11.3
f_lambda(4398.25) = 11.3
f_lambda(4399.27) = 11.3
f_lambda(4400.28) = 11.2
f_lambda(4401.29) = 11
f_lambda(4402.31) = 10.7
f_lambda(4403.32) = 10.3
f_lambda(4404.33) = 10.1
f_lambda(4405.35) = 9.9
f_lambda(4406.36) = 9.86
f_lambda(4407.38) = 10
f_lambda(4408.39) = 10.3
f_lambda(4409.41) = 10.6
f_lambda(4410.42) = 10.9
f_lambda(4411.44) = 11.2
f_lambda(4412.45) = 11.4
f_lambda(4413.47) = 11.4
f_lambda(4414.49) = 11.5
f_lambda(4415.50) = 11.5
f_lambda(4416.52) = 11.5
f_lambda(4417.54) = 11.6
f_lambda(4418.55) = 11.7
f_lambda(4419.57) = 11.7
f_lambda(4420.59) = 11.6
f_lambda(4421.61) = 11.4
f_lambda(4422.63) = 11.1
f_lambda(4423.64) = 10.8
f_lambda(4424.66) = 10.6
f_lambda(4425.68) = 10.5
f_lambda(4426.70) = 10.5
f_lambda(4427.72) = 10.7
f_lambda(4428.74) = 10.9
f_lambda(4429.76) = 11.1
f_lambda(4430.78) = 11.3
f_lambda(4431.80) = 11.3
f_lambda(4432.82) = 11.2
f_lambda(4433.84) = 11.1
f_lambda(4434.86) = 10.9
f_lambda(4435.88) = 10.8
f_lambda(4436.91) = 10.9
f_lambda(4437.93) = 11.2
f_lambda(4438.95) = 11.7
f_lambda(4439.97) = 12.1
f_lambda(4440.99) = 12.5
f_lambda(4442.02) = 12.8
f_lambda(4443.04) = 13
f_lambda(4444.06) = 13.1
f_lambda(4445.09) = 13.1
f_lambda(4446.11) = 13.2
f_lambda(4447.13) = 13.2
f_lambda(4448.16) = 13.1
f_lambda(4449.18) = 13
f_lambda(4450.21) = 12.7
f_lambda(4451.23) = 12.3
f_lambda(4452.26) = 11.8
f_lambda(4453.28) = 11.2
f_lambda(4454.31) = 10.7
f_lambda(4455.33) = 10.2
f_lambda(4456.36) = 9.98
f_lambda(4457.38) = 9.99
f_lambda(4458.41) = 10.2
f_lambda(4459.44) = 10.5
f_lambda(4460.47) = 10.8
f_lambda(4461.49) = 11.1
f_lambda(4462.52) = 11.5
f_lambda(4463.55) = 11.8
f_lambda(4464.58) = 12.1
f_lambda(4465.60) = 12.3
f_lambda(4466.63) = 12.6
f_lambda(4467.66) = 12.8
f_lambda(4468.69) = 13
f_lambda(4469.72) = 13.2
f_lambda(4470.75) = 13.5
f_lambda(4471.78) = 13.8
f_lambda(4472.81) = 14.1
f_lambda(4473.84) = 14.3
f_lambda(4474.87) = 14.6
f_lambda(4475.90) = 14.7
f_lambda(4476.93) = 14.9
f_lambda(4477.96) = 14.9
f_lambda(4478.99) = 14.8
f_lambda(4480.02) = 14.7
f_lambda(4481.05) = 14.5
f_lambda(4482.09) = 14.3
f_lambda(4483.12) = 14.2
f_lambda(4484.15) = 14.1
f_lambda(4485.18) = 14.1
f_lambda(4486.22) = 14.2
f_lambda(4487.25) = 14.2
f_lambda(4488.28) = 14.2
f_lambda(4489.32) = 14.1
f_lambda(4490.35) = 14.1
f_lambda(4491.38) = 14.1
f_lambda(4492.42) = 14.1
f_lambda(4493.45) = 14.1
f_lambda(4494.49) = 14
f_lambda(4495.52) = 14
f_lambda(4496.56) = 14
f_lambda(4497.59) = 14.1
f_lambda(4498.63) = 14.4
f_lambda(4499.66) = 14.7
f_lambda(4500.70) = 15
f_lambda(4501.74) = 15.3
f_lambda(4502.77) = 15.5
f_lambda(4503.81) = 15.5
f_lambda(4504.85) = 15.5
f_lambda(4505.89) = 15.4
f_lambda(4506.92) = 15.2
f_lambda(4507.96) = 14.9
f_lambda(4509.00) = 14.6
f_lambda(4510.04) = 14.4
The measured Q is 1.14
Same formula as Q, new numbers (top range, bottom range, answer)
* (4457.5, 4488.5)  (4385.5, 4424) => 1.27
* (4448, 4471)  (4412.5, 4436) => 1.07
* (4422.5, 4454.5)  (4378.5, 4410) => 1.18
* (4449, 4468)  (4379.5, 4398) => 1.19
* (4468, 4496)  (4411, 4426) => 1.29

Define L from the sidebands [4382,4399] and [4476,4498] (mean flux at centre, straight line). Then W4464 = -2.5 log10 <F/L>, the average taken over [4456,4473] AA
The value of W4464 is 0.12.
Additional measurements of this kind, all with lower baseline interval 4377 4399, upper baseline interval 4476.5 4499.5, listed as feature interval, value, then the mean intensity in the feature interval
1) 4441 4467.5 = 0.082 mag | 11.9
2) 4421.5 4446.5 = 0.043 mag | 11.5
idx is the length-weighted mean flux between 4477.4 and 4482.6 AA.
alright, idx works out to 14.6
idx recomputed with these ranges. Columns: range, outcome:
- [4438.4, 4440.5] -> 11.9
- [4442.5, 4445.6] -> 13.1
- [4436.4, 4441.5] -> 11.7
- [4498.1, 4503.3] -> 15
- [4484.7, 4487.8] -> 14.2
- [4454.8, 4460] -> 10.2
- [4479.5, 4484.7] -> 14.4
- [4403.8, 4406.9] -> 9.95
